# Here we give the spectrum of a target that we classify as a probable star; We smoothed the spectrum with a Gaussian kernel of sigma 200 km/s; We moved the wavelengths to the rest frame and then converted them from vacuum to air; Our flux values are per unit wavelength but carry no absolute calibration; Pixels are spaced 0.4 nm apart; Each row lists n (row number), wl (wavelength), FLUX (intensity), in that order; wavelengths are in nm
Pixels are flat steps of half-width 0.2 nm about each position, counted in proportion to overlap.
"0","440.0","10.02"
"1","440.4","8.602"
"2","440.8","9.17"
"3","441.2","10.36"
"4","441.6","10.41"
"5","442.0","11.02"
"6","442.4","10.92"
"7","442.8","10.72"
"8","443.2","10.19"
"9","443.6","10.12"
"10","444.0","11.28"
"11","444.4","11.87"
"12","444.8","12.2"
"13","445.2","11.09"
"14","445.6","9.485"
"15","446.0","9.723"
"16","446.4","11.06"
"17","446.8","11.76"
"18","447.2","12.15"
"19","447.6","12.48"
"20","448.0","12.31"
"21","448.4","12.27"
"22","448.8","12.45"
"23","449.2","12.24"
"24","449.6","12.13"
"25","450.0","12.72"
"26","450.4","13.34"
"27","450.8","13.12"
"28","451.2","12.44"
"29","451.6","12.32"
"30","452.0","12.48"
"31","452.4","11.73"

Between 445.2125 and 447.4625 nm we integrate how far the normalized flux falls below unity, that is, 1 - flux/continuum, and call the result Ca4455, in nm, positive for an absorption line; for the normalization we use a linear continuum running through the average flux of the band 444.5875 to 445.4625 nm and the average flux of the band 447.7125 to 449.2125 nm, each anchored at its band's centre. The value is 0.18 nm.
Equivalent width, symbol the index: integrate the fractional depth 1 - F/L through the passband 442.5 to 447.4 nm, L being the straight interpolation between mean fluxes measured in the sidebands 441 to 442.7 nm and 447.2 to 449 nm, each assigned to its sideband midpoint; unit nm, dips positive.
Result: 0.23 nm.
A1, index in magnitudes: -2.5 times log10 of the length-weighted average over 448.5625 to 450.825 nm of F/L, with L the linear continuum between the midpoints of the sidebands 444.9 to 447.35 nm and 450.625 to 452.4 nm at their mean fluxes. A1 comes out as -0.06 mag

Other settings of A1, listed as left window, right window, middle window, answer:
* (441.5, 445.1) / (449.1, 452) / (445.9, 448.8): 0.01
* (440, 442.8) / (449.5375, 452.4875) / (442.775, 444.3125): 0.00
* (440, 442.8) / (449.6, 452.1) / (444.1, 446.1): 0.02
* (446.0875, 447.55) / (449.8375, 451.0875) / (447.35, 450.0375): 0.00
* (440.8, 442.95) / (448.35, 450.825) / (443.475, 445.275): -0.02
